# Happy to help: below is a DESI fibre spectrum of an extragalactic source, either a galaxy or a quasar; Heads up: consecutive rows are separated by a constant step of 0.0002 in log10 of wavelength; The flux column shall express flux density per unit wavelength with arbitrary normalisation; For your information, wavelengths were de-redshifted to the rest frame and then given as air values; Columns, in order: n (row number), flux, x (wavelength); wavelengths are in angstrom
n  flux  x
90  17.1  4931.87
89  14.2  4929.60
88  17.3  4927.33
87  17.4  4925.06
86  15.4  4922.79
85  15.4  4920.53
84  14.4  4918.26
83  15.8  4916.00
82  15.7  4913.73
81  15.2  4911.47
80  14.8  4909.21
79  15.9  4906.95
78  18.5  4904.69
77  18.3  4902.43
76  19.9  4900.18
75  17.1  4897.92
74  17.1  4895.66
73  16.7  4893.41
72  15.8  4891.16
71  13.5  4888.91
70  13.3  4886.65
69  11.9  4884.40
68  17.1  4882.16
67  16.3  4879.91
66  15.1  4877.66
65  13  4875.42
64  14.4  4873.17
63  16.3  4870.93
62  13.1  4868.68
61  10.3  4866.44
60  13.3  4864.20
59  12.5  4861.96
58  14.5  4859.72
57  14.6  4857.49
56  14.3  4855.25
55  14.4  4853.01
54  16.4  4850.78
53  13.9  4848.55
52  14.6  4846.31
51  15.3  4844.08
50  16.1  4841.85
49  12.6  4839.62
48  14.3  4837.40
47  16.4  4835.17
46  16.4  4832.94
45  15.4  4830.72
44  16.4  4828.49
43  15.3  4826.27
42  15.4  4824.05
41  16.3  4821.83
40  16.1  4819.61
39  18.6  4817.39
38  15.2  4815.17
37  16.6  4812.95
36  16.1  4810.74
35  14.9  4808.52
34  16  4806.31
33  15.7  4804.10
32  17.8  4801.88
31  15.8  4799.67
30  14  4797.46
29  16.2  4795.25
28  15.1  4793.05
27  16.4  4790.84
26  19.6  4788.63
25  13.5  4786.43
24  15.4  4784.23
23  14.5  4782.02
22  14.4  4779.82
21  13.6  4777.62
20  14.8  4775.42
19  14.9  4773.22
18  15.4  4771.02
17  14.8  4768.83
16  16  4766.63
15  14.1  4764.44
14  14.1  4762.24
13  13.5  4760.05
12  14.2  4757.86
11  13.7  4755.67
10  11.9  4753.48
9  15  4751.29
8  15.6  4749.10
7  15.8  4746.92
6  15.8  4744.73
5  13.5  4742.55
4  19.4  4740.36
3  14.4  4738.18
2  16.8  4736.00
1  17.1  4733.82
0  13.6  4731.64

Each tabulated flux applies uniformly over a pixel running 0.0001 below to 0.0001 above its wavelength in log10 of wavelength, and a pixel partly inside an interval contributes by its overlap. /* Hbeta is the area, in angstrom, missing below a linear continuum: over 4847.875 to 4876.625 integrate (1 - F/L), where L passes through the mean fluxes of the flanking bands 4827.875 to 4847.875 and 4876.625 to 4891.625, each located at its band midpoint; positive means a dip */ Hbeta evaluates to 1.92 angstrom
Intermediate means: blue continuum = 15.2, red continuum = 14.7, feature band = 13.9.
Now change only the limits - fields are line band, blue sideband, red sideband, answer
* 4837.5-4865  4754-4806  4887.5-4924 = 2.33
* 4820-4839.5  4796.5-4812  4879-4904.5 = 0.38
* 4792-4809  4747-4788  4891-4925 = -0.86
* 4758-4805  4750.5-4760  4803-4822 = -1.28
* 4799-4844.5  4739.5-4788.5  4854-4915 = -2.72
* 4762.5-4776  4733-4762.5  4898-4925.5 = 0.26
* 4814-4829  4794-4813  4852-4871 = -1.03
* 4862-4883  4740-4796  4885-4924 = 2.09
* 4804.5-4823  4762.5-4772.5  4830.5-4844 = -1.31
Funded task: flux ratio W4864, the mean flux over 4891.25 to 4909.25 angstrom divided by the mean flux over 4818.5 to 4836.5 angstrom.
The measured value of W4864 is 1.09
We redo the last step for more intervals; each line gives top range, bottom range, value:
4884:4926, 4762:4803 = 1.04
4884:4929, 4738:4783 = 1.09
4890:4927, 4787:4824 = 1.02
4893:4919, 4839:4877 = 1.18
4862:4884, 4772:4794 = 0.93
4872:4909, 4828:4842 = 1.04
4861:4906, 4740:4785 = 1.03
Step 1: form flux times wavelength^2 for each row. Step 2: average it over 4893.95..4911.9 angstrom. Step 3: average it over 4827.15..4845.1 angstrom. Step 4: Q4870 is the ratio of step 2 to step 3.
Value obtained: 1.15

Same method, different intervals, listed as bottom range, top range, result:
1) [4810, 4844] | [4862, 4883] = 0.92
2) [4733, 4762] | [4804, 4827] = 1.09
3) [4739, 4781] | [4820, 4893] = 1.03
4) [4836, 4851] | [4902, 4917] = 1.14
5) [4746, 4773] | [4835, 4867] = 1.02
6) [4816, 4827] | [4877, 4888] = 0.92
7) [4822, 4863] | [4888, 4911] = 1.15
